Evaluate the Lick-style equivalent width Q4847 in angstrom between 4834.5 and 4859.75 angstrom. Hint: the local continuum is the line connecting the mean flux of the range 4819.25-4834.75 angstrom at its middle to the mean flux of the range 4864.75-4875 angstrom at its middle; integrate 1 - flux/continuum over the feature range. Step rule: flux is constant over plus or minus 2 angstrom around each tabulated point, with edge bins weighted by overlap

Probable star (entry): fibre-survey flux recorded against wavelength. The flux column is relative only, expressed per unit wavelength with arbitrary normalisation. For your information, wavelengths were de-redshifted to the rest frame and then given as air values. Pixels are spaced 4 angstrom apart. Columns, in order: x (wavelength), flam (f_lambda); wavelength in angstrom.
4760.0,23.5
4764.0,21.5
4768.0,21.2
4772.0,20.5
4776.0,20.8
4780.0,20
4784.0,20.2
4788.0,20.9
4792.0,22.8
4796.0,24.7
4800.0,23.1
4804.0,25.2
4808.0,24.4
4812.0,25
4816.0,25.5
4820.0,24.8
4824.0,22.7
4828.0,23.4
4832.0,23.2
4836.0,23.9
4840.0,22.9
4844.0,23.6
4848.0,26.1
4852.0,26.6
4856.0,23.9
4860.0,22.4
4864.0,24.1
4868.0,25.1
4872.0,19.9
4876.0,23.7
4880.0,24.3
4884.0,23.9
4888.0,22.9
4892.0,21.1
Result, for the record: -1.3 angstrom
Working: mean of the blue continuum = 23.4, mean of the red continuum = 22.8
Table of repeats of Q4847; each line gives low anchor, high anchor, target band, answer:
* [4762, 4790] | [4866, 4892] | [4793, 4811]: -2.5 angstrom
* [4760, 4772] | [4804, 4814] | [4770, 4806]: 1.9 angstrom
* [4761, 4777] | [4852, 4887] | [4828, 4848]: -0.7 angstrom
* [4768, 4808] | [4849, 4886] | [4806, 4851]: -2.4 angstrom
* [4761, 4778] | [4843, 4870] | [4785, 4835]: -2.2 angstrom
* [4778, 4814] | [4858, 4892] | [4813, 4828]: -0.8 angstrom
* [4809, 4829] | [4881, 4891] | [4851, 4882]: -0.1 angstrom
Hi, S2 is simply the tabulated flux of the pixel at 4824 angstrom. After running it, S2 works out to 22.7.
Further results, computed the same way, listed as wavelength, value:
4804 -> 25.2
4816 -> 25.5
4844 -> 23.6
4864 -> 24.1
